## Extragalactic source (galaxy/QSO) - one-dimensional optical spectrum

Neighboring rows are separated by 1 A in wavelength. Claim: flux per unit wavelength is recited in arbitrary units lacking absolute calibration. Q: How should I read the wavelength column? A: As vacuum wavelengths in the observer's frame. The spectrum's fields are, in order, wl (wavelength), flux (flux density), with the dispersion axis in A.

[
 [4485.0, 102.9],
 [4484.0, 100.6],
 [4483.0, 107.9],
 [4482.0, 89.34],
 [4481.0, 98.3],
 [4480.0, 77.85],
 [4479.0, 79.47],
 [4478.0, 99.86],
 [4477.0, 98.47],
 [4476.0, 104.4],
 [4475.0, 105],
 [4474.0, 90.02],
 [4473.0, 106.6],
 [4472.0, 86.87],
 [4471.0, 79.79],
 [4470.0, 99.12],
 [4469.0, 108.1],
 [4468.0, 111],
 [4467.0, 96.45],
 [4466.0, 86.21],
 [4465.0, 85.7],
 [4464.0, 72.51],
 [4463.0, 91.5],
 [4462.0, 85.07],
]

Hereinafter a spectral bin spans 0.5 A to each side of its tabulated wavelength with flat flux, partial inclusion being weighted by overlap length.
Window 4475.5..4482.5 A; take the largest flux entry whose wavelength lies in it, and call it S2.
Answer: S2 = 104.4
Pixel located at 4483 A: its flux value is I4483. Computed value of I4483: 107.9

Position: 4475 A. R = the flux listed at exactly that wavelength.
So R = 105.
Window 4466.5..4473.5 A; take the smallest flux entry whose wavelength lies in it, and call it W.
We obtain 79.79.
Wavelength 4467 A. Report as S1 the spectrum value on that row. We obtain 96.45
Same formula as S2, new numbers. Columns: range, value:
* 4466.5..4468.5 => 111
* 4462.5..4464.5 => 91.5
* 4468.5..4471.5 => 108.1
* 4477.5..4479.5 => 99.86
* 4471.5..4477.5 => 106.6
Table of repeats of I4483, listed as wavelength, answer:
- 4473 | 106.6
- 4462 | 85.07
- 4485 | 102.9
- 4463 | 91.5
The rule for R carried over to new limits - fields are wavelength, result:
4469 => 108.1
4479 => 79.47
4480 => 77.85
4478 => 99.86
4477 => 98.47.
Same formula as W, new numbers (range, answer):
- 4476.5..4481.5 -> 77.85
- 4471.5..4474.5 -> 86.87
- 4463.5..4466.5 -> 72.51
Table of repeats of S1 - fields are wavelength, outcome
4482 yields 89.34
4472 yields 86.87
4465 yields 85.7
